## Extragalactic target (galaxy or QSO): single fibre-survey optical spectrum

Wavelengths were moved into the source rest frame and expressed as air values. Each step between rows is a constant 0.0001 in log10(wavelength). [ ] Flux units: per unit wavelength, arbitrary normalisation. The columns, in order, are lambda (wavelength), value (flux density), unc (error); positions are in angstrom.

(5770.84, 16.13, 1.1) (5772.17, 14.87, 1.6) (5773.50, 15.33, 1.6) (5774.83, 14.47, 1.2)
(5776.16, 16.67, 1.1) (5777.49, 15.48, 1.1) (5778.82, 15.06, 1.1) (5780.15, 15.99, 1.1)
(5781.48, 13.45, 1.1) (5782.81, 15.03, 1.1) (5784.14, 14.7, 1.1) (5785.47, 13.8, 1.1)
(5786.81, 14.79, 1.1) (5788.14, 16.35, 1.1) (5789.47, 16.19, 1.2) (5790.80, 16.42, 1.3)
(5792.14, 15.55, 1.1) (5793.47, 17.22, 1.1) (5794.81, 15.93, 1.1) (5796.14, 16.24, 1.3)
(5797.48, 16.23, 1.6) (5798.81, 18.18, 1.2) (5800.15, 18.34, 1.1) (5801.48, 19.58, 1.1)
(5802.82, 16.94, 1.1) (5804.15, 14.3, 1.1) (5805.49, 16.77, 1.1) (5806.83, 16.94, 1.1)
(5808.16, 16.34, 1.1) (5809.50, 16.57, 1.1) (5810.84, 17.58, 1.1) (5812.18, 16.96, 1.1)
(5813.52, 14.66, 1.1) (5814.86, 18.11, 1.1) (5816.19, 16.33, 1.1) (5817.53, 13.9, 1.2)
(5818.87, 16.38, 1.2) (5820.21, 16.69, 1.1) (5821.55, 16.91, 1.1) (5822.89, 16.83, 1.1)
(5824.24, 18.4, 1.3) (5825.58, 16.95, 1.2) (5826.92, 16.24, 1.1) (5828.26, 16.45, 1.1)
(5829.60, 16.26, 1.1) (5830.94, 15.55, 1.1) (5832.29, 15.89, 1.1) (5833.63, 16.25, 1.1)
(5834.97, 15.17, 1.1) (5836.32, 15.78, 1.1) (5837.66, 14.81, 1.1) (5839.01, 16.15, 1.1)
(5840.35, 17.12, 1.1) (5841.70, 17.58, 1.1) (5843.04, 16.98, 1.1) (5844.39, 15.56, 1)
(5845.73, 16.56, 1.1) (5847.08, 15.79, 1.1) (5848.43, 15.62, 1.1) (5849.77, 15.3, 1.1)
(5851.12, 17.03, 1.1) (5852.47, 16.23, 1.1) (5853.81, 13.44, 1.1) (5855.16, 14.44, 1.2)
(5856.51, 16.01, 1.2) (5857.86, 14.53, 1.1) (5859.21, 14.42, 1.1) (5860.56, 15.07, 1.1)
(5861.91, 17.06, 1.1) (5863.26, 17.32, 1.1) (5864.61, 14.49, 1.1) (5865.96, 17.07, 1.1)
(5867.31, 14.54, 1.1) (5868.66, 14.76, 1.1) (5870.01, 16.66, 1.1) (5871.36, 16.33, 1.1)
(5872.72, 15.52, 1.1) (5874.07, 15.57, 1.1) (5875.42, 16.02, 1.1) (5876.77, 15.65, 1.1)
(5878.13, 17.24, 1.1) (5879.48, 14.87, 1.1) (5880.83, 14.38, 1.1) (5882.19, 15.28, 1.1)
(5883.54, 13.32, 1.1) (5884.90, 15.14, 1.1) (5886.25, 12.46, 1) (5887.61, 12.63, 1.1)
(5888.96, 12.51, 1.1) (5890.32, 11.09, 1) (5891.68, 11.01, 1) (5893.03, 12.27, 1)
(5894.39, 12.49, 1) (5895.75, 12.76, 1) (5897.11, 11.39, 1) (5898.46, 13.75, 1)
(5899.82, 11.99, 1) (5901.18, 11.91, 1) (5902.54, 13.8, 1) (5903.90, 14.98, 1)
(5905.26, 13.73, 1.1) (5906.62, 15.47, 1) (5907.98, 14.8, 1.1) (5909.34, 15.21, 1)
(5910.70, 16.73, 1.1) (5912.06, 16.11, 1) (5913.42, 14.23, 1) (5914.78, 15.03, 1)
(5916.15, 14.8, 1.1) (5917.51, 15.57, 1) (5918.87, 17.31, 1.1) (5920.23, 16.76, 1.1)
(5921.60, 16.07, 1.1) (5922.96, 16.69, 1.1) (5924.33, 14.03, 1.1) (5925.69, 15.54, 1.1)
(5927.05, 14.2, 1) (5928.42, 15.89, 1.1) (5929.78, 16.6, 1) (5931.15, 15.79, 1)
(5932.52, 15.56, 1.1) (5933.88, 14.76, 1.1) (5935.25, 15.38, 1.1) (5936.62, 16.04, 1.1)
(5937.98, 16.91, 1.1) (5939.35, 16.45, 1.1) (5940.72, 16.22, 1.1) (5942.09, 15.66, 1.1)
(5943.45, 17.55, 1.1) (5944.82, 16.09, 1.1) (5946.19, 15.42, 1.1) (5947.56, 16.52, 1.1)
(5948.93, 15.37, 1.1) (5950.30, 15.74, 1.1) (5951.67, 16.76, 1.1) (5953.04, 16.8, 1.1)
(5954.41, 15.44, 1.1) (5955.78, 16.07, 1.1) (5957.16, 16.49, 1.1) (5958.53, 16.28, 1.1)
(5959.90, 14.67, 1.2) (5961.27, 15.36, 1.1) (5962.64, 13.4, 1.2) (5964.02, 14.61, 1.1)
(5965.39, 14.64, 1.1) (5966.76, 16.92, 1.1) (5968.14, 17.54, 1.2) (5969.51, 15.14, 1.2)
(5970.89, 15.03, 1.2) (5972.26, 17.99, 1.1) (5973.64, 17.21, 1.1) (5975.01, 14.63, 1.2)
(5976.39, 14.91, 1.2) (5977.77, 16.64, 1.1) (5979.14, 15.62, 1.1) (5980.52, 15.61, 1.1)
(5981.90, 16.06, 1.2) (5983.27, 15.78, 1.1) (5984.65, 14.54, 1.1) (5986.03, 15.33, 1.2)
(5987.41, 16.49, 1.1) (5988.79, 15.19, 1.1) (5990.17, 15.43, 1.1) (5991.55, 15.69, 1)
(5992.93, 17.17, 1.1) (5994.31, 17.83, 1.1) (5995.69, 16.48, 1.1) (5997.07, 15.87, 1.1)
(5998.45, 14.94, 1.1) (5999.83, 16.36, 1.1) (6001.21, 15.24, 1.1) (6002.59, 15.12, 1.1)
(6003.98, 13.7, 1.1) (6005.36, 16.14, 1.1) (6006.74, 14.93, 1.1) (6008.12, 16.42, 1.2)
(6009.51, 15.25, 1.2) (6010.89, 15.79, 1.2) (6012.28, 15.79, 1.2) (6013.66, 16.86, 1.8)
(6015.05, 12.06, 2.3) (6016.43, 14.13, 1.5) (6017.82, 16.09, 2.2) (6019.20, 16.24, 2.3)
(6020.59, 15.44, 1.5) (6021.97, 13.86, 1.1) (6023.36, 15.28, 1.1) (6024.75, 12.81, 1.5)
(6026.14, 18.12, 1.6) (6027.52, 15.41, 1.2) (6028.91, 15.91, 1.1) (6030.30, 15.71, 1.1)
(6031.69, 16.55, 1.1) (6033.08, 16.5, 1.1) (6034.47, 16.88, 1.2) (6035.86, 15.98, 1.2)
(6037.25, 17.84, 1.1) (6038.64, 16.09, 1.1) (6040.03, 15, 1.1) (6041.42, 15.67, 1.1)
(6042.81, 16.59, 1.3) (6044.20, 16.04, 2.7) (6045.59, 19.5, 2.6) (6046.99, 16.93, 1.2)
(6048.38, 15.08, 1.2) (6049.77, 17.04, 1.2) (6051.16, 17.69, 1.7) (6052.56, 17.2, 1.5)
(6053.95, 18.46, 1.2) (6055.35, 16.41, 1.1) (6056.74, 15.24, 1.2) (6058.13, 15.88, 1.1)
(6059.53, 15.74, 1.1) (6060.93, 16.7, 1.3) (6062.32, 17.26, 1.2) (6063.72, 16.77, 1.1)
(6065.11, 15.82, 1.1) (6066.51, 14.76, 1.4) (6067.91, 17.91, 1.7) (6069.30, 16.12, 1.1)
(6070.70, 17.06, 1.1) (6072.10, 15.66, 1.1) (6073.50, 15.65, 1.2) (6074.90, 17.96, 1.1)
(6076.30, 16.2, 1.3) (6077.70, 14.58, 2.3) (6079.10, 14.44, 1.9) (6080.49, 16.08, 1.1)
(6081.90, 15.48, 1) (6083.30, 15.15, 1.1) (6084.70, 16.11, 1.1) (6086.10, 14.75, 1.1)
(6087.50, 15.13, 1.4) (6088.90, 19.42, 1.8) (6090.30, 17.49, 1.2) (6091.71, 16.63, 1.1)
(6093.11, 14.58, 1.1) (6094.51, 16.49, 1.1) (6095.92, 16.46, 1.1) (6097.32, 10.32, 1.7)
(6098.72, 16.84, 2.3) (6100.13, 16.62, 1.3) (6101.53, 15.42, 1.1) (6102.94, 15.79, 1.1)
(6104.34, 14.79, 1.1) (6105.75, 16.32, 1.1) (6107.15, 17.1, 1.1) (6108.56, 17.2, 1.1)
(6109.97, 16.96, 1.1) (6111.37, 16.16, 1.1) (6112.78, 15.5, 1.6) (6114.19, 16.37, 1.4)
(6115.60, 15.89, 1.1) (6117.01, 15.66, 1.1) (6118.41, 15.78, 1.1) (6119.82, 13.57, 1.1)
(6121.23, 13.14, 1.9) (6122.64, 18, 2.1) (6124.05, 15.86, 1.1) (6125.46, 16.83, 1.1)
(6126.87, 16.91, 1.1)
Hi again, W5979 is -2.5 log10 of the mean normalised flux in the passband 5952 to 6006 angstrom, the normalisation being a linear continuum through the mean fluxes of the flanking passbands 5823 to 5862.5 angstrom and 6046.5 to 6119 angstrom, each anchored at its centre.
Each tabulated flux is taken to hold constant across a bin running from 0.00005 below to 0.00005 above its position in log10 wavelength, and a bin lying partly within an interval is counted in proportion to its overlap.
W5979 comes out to 0.02 mag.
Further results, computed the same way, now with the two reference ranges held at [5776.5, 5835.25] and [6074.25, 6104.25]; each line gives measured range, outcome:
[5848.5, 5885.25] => 0.05 mag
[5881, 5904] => 0.25 mag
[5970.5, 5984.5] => 0.00 mag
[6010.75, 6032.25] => 0.04 mag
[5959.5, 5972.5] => 0.04 mag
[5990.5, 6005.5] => 0.01 mag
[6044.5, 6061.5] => -0.06 mag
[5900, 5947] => 0.04 mag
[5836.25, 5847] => -0.01 mag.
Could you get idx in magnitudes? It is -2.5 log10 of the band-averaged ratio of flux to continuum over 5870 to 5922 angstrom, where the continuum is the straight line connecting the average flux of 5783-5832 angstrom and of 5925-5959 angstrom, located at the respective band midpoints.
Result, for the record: 0.123 mag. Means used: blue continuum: 16.4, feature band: 14.4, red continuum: 16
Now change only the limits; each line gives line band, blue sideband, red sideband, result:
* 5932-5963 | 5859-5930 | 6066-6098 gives -0.06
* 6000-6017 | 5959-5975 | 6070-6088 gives 0.04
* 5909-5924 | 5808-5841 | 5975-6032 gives 0.01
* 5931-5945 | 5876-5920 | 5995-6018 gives -0.11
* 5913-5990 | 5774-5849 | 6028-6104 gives 0.03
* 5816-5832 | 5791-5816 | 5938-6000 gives 0.02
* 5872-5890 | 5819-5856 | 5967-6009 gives 0.10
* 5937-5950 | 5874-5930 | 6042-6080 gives -0.09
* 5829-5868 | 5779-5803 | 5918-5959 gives 0.02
